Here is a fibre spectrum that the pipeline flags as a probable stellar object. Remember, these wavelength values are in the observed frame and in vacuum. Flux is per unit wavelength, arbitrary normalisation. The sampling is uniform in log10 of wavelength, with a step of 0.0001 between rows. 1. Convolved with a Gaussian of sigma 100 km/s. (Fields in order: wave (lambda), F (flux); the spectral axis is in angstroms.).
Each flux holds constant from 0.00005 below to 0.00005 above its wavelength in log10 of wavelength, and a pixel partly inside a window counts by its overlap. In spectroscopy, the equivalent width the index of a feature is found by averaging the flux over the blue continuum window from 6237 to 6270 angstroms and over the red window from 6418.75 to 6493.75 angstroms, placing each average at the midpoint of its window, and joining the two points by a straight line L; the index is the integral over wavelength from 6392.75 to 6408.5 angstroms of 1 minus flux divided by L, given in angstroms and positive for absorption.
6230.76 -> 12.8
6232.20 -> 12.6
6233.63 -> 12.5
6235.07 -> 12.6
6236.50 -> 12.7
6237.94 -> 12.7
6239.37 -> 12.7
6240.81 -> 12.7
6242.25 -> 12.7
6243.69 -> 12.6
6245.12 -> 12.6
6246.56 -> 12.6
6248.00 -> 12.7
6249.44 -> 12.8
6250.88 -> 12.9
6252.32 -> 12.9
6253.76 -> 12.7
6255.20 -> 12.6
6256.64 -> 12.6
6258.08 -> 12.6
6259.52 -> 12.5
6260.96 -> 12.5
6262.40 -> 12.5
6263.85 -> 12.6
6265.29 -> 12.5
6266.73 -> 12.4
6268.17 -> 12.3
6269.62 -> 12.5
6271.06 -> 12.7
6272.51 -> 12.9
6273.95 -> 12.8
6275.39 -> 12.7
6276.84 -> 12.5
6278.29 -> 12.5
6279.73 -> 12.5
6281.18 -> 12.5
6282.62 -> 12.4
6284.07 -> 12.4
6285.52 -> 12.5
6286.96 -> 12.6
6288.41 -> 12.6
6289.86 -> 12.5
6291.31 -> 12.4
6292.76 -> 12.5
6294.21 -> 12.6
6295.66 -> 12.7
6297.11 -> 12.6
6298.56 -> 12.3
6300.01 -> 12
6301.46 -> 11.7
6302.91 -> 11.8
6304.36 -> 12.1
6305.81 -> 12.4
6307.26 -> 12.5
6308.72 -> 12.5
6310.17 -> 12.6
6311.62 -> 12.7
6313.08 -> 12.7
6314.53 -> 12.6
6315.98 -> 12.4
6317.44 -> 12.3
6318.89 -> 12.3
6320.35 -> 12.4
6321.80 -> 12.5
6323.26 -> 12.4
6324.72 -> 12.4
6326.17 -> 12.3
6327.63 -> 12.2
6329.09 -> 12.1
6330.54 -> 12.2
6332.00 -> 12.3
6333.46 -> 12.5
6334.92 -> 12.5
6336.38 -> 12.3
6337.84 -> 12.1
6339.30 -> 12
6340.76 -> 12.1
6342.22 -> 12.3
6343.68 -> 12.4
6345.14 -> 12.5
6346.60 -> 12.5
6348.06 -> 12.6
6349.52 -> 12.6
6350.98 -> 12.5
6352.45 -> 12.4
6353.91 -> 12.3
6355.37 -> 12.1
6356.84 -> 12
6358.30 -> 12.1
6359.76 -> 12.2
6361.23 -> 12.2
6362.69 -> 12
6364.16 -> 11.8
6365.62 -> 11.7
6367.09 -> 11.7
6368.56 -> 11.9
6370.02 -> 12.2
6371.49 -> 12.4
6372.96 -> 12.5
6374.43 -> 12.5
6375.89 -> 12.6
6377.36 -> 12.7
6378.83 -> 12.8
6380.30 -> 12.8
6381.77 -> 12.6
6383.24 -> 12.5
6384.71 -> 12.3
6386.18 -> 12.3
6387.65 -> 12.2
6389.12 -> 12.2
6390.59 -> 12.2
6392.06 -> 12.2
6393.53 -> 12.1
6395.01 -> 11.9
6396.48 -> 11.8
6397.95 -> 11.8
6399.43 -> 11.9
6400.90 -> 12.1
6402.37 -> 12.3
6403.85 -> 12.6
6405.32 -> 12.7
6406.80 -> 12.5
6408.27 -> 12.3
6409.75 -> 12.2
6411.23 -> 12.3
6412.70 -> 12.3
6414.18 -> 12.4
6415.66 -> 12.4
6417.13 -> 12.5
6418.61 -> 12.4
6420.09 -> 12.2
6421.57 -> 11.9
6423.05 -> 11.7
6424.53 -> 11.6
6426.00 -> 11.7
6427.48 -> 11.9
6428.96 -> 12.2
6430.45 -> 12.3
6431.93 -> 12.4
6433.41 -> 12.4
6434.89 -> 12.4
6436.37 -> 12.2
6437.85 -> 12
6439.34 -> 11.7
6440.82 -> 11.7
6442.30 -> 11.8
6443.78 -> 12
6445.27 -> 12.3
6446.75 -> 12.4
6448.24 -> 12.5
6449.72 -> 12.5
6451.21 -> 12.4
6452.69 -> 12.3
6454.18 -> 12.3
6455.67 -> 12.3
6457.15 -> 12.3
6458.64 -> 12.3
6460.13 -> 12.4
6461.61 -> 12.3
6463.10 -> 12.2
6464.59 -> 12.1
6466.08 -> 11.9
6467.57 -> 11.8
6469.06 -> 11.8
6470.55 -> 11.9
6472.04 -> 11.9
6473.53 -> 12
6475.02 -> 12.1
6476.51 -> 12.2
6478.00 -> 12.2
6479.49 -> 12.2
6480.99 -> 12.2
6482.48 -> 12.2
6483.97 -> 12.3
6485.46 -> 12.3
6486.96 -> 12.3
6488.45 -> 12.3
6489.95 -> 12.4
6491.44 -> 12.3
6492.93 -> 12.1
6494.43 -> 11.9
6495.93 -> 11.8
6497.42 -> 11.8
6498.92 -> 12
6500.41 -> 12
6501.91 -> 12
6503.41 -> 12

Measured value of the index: 0.1 angstroms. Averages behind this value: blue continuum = 12.6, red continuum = 12.1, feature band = 12.2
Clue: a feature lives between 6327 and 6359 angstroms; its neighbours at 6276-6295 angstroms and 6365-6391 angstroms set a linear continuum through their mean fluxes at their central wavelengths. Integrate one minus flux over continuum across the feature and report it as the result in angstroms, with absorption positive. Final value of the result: 0.3 angstroms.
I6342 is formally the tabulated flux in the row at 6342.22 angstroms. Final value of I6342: 12.3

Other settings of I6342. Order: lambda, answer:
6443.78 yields 12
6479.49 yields 12.2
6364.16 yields 11.8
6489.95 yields 12.4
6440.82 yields 11.7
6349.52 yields 12.6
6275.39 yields 12.7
